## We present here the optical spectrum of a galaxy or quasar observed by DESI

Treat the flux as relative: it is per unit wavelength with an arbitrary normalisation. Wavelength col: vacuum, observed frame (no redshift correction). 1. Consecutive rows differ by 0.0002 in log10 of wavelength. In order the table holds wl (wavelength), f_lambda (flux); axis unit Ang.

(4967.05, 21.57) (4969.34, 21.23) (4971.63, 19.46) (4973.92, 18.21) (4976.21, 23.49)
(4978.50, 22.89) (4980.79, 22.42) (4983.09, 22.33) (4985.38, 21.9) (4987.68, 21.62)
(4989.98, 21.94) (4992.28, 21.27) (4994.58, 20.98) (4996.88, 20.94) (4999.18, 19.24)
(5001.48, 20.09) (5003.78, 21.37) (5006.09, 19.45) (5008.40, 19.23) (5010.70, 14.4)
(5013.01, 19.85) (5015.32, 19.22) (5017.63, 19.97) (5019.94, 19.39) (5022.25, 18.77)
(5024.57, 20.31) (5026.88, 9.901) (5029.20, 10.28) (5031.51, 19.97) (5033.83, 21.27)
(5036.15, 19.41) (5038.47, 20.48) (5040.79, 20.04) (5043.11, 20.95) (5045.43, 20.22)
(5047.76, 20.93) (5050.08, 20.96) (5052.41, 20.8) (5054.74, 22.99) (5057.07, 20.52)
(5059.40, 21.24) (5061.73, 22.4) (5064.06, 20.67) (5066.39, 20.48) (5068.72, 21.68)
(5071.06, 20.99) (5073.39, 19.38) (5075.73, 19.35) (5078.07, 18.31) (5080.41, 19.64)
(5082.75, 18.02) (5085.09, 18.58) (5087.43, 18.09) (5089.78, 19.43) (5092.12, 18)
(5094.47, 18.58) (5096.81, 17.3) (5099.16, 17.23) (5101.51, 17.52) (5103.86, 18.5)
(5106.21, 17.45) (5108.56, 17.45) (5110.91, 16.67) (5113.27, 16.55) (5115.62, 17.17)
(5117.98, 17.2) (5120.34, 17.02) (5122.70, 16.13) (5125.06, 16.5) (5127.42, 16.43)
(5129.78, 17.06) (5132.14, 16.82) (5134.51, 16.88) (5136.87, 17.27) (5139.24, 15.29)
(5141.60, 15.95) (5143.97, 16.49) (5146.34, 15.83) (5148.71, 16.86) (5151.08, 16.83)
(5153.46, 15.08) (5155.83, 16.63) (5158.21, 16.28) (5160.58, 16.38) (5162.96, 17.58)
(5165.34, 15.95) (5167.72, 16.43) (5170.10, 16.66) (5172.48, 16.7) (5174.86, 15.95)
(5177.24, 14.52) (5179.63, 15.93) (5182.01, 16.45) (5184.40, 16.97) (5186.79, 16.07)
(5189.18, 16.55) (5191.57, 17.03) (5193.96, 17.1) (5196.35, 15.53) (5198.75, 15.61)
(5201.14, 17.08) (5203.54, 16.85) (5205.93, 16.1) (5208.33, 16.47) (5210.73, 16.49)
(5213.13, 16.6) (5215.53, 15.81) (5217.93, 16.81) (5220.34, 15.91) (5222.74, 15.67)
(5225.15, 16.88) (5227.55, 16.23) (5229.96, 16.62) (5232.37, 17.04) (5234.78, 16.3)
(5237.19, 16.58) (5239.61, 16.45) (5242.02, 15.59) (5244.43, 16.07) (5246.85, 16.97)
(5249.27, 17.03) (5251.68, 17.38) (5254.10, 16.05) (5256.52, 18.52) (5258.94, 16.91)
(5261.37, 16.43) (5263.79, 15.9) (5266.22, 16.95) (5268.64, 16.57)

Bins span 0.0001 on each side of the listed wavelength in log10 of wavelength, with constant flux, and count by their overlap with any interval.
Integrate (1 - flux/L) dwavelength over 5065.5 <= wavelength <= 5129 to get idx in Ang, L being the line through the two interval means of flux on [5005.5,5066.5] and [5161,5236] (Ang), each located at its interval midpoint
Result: 0.6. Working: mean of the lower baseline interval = 19.4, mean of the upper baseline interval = 16.4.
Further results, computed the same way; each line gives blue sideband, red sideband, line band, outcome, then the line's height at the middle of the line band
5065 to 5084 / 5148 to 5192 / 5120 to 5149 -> 1.9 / 17.6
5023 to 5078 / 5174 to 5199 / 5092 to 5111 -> 0.8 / 18.4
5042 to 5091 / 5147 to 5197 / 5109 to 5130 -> 1.8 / 18.3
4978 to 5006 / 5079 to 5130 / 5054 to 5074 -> -2.4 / 18.9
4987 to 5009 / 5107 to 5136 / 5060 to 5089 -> -2.4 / 18.3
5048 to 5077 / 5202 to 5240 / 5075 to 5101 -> 2.4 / 20.2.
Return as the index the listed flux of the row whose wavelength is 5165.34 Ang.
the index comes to 15.95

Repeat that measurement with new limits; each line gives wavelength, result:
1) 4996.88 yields 20.94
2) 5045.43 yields 20.22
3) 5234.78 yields 16.3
